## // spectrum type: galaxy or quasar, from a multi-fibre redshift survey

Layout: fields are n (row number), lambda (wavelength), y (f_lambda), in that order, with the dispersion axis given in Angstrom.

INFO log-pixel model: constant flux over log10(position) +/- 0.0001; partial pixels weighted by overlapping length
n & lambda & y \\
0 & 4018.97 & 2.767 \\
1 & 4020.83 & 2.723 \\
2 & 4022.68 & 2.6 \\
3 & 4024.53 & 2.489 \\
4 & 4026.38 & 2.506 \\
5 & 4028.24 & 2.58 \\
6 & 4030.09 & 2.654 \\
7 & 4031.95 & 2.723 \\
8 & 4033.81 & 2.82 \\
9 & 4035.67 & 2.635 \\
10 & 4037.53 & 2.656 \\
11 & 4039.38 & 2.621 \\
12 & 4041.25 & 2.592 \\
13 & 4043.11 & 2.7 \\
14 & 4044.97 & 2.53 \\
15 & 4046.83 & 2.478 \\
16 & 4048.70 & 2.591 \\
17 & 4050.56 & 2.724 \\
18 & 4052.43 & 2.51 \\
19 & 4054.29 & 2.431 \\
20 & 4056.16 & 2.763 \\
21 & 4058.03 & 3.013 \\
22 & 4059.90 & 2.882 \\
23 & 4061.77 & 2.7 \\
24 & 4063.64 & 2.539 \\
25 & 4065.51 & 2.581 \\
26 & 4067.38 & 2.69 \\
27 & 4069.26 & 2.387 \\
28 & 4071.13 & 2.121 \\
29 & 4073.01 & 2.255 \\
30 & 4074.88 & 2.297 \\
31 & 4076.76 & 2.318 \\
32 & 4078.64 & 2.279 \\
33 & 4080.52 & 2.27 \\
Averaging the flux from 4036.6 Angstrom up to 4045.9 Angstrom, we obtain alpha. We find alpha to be 2.62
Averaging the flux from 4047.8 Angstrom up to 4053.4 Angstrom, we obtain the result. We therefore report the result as 2.61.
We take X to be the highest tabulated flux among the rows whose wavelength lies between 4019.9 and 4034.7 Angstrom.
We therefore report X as 2.82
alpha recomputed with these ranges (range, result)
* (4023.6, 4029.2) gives 2.53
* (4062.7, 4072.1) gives 2.46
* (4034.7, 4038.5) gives 2.65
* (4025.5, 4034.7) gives 2.65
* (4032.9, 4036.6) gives 2.73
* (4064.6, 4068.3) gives 2.64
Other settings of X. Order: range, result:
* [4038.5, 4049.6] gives 2.7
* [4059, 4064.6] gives 2.882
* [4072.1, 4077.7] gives 2.318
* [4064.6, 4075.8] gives 2.69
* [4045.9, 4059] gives 3.013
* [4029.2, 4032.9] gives 2.723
